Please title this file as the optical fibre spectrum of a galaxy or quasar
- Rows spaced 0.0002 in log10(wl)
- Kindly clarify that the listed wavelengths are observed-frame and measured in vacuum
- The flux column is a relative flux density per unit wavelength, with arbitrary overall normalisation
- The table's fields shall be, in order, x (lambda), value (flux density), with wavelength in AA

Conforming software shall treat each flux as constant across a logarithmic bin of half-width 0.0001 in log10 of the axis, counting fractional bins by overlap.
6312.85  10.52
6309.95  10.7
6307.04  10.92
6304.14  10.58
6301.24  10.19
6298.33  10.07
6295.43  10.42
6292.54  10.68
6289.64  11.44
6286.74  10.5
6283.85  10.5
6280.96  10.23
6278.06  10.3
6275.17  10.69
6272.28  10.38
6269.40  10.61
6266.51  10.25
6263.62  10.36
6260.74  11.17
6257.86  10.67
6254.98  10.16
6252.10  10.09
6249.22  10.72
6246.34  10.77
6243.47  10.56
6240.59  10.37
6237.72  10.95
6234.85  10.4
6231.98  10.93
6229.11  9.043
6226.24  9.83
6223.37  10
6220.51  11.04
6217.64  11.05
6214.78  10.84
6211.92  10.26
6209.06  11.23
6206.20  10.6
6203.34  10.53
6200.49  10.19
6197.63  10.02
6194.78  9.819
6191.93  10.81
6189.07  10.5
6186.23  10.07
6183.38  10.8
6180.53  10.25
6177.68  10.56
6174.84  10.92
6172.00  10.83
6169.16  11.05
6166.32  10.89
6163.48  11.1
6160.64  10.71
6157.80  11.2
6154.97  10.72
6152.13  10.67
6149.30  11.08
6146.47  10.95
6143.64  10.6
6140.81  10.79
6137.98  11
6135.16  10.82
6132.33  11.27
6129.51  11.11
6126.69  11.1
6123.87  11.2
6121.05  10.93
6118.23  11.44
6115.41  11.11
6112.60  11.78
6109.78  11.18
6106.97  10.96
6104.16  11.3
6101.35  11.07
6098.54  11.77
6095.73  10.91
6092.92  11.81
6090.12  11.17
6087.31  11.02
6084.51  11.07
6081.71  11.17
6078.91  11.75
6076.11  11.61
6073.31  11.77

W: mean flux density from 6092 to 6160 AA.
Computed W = 11.1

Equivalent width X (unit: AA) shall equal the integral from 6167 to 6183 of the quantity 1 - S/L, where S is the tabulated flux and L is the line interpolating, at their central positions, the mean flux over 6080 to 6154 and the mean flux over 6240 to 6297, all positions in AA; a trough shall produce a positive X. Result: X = 0.2 AA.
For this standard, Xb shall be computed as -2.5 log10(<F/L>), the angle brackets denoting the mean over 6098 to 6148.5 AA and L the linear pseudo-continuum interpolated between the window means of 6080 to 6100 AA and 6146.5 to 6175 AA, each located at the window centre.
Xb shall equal 0.00 mag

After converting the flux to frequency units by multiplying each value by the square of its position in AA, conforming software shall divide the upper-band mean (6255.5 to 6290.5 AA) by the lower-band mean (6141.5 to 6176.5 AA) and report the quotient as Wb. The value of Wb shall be 1.0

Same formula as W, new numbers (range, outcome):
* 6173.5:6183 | 10.6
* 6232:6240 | 10.7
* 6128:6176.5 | 10.9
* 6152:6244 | 10.6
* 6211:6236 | 10.4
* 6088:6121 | 11.3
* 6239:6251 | 10.6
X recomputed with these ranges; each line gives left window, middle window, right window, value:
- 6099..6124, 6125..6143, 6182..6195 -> 0.0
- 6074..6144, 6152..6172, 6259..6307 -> 0.2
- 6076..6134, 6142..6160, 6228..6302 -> 0.3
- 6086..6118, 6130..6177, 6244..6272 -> 0.5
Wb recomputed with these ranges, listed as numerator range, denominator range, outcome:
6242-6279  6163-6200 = 1.02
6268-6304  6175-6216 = 1.03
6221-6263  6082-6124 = 0.97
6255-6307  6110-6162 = 1.00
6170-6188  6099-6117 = 0.96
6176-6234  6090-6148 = 0.96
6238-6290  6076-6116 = 0.98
